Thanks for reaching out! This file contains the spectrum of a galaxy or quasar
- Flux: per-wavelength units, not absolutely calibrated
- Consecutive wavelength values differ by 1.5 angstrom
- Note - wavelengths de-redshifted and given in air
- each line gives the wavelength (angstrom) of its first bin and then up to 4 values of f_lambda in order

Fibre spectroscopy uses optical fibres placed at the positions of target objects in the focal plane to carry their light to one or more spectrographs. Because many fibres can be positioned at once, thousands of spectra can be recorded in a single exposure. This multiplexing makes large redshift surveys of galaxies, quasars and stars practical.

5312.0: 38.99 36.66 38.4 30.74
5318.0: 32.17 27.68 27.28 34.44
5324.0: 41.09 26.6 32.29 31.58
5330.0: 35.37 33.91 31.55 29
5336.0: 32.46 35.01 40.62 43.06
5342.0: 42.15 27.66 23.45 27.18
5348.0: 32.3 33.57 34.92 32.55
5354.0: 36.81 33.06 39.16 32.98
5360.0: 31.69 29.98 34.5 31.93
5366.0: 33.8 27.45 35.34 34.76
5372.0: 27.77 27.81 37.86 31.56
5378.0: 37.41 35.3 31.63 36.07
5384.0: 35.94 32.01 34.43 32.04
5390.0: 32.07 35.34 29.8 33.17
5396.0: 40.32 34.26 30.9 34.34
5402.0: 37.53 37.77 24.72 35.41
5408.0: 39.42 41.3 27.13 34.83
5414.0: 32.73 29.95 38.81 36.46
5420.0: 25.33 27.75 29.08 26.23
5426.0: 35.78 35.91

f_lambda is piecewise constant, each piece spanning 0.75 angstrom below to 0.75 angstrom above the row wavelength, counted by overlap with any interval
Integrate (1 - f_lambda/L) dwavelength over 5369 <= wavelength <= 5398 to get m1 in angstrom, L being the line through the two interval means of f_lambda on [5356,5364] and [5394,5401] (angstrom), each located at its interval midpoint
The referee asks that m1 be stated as 0.48 angstrom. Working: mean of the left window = 33.6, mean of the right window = 34.7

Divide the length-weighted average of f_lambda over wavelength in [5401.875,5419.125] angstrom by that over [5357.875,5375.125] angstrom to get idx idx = 1.1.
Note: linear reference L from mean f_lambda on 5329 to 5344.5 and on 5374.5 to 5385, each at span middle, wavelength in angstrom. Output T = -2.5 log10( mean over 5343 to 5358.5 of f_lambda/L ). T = 0.09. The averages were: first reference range 34.8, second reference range 35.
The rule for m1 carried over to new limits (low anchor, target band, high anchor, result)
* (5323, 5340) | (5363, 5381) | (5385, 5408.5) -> 0.5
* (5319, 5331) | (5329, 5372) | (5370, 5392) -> -0.8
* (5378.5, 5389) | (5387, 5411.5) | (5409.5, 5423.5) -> -0.9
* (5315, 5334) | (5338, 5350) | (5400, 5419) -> -0.4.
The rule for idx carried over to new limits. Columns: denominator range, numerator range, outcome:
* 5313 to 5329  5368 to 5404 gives 1.04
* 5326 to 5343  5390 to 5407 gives 0.97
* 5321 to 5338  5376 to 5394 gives 1.03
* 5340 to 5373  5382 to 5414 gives 1.04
